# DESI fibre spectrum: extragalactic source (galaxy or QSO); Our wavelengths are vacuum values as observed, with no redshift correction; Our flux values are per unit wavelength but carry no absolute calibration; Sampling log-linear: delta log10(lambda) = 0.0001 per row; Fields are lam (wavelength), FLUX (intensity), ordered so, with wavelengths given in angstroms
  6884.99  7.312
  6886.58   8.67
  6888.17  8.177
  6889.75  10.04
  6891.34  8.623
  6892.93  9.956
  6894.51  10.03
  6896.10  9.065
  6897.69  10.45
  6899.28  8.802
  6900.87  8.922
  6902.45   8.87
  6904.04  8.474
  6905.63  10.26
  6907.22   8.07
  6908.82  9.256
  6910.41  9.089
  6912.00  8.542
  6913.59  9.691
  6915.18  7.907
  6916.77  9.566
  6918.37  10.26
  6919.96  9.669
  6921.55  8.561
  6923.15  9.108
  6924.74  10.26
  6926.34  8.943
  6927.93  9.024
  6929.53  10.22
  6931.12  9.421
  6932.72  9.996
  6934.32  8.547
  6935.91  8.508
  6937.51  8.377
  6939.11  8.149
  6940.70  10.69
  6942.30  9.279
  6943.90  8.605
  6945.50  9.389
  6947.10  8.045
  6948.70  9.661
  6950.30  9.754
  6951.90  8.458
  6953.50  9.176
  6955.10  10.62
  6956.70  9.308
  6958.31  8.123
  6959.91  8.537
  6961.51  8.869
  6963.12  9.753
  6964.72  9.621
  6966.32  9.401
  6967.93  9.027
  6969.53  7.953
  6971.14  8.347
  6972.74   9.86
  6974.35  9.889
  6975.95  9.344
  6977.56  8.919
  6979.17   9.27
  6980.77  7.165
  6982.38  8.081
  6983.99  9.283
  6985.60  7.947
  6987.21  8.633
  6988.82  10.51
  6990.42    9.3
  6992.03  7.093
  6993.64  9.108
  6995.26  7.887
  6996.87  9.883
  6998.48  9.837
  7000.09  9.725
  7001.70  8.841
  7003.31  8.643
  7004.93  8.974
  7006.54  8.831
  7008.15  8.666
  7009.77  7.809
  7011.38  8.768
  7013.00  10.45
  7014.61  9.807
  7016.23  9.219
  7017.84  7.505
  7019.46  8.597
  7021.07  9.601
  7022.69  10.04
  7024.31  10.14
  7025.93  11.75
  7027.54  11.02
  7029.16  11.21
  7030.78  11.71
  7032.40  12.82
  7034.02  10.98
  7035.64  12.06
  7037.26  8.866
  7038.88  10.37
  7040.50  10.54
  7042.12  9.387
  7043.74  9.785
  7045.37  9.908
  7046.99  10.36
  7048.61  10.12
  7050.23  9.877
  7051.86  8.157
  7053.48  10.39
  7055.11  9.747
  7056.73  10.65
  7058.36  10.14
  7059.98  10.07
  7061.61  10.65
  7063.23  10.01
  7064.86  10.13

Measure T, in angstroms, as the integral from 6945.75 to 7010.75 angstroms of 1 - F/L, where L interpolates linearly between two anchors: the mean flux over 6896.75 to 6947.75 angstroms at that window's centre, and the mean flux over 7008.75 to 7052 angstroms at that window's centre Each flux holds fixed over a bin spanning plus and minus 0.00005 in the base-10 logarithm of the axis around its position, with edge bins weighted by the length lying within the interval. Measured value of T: 4.46 angstroms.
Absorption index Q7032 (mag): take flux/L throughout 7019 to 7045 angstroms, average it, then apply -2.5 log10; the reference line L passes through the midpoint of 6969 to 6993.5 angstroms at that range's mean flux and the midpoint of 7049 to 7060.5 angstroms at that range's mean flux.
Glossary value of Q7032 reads -0.11 mag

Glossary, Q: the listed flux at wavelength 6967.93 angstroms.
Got 9.027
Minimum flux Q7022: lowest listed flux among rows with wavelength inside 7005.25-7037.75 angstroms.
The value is 7.505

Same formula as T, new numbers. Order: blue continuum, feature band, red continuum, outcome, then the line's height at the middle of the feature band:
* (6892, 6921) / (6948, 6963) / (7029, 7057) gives 0.7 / 9.66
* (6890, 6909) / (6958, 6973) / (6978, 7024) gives 0.2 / 9.04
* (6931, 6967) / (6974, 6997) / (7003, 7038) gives 1.8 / 9.53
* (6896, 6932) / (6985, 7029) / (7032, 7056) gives 3.0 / 9.91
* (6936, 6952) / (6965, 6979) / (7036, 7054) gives 0.2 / 9.26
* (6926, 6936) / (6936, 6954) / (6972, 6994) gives 0.3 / 9.19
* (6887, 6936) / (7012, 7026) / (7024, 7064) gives 0.9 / 10.2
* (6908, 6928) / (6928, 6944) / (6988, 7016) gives 0.0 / 9.19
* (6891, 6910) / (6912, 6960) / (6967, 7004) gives -0.5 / 9.1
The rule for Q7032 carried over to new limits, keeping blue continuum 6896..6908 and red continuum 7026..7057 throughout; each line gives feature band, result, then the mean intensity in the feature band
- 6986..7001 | 0.10 mag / 9.08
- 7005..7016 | 0.12 mag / 9.06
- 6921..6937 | 0.01 mag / 9.25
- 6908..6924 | 0.01 mag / 9.17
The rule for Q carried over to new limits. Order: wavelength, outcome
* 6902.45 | 8.87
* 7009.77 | 7.809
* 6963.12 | 9.753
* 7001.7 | 8.841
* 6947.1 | 8.045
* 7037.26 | 8.866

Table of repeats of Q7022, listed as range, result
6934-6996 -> 7.093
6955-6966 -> 8.123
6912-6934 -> 7.907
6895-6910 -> 8.07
